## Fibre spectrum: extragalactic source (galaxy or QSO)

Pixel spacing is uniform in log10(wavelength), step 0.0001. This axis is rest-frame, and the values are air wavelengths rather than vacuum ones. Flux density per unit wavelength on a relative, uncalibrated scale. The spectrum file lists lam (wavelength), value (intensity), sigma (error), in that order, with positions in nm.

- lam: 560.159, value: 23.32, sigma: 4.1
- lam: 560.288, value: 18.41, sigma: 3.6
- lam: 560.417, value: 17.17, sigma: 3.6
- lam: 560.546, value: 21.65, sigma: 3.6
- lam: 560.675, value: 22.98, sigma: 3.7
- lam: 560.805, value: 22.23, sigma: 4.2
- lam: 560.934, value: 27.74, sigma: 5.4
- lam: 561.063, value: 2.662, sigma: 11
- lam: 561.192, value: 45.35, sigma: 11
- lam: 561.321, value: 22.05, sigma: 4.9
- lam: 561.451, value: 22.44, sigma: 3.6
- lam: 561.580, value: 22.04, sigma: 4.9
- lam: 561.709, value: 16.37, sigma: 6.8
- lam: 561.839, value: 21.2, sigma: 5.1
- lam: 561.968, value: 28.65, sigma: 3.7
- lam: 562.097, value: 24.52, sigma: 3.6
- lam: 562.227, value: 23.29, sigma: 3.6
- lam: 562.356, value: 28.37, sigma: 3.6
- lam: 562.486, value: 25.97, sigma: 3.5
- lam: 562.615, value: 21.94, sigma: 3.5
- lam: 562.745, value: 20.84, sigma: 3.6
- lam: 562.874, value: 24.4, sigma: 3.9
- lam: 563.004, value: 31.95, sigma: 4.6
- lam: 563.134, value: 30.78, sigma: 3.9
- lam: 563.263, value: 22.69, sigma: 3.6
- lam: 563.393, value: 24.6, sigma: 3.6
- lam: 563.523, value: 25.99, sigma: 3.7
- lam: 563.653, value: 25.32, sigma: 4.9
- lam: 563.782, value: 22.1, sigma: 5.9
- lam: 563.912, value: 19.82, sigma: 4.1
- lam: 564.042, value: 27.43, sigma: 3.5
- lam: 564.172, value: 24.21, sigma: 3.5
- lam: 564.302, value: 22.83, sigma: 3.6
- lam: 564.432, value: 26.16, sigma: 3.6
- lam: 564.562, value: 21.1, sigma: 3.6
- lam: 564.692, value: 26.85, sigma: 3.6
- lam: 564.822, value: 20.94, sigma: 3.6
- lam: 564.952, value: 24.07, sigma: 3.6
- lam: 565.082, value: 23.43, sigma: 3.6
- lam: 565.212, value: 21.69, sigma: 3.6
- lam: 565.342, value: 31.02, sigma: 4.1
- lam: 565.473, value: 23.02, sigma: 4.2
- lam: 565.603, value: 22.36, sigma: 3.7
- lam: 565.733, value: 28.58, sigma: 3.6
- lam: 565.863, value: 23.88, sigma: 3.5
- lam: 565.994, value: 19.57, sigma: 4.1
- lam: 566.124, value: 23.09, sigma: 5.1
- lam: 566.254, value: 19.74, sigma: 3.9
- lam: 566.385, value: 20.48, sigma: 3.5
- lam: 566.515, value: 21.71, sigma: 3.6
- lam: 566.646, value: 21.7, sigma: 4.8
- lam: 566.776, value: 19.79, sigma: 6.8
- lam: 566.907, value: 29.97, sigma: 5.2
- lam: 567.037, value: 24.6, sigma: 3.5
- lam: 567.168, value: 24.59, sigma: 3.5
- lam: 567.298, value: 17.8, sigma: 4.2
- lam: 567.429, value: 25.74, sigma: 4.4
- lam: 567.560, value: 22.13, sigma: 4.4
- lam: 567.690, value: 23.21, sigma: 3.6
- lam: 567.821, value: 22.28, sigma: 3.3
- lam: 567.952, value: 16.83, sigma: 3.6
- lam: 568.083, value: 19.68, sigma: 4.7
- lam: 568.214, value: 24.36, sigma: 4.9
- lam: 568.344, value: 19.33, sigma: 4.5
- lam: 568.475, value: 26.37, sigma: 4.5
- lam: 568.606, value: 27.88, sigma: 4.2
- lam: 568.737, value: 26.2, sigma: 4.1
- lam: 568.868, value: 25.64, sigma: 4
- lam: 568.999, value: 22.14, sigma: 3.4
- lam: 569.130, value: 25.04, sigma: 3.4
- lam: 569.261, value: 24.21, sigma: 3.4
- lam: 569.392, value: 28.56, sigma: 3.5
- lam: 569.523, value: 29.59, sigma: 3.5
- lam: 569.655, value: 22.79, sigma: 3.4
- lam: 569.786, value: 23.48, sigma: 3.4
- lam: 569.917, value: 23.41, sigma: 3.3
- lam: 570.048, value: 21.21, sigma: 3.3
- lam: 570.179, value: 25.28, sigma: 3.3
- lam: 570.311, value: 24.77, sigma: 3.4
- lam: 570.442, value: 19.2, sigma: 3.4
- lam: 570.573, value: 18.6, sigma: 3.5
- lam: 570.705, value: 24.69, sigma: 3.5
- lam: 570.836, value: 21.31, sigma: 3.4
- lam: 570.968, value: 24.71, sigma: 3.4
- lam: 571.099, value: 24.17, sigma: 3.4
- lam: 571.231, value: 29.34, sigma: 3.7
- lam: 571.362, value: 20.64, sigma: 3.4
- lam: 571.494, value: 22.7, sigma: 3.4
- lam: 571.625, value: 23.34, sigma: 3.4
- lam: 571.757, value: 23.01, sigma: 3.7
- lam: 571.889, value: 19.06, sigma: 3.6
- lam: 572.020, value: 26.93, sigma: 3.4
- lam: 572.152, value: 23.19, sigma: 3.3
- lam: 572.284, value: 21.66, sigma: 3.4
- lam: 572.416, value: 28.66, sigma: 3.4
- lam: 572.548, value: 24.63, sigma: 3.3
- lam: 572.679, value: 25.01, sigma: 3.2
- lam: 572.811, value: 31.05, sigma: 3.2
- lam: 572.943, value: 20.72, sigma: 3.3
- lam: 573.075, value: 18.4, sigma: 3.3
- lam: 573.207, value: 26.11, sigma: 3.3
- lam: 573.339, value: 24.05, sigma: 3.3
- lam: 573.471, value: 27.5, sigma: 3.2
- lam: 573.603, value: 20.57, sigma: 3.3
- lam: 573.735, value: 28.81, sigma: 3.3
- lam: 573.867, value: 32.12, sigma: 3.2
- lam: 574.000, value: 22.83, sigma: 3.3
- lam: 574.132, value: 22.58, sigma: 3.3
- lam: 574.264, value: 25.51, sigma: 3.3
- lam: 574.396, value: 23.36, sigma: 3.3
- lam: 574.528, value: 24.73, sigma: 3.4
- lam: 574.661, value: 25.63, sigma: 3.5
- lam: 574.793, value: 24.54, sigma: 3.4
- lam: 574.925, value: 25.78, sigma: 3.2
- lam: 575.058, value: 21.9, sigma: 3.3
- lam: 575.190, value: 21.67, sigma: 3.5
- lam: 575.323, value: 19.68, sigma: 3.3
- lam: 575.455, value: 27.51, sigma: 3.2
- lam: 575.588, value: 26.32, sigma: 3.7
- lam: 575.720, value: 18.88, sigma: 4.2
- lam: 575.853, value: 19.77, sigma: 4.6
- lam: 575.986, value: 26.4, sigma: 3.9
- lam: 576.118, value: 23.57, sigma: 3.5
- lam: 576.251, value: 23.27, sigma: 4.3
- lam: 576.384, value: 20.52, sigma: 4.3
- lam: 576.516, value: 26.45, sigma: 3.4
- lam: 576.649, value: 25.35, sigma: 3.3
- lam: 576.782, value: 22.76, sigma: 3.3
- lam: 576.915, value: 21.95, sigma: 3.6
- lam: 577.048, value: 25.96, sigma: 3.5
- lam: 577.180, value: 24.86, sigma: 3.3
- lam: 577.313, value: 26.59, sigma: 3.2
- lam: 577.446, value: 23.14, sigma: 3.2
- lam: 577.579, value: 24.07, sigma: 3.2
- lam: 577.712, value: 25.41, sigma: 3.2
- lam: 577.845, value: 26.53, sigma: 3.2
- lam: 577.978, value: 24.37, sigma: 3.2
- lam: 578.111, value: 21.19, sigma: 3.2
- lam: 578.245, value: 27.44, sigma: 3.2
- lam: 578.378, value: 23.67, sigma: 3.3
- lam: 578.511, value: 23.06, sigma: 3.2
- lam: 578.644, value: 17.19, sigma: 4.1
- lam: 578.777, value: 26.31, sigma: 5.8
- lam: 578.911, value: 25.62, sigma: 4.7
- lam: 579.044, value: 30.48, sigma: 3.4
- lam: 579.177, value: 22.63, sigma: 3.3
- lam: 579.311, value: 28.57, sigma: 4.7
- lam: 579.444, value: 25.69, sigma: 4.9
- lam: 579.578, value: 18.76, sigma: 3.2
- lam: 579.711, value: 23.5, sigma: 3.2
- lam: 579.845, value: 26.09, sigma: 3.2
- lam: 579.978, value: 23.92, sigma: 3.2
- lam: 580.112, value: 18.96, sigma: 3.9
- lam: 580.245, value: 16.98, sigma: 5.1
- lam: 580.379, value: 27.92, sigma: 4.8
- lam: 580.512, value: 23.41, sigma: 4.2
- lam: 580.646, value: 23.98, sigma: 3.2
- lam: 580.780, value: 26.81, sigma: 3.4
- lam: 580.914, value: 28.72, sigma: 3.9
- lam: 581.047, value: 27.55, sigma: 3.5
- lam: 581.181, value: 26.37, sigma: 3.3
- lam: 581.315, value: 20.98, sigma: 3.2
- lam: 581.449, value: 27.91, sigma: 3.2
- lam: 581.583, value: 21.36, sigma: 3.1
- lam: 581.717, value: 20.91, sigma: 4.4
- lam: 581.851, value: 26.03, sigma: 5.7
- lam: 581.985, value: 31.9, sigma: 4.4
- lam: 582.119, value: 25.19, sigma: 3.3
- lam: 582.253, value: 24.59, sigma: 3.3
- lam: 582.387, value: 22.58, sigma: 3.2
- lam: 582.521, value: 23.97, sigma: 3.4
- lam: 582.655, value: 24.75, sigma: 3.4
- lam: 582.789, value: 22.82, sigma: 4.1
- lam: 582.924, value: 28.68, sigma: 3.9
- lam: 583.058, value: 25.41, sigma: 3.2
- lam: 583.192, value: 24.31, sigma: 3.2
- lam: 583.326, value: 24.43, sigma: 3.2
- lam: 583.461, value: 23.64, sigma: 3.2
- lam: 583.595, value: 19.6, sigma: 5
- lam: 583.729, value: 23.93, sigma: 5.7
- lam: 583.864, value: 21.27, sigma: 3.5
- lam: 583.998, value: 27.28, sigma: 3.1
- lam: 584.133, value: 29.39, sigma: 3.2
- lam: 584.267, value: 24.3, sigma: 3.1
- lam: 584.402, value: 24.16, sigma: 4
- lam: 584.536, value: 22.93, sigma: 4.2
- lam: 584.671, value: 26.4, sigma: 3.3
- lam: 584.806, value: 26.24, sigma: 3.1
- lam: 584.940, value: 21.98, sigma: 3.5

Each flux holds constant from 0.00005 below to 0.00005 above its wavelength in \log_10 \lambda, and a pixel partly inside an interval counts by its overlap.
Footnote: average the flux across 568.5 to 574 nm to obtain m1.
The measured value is 24.4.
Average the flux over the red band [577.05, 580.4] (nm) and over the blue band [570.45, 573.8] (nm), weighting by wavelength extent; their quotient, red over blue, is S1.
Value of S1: 1.01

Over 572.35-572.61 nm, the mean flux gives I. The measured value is 26.6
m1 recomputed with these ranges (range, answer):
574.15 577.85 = 23.9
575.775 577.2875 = 23.8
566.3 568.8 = 22.8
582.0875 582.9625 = 24.5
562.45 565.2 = 24.4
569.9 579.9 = 24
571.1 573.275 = 24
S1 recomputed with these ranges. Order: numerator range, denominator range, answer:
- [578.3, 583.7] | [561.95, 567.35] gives 1.01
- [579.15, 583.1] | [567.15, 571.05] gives 1.05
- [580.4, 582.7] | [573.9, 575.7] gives 1.05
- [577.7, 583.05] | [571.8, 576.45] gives 1.02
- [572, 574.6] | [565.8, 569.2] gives 1.09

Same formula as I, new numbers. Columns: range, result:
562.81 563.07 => 28.1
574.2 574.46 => 24.5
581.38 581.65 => 24.6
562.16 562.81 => 24.1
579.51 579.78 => 21.1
